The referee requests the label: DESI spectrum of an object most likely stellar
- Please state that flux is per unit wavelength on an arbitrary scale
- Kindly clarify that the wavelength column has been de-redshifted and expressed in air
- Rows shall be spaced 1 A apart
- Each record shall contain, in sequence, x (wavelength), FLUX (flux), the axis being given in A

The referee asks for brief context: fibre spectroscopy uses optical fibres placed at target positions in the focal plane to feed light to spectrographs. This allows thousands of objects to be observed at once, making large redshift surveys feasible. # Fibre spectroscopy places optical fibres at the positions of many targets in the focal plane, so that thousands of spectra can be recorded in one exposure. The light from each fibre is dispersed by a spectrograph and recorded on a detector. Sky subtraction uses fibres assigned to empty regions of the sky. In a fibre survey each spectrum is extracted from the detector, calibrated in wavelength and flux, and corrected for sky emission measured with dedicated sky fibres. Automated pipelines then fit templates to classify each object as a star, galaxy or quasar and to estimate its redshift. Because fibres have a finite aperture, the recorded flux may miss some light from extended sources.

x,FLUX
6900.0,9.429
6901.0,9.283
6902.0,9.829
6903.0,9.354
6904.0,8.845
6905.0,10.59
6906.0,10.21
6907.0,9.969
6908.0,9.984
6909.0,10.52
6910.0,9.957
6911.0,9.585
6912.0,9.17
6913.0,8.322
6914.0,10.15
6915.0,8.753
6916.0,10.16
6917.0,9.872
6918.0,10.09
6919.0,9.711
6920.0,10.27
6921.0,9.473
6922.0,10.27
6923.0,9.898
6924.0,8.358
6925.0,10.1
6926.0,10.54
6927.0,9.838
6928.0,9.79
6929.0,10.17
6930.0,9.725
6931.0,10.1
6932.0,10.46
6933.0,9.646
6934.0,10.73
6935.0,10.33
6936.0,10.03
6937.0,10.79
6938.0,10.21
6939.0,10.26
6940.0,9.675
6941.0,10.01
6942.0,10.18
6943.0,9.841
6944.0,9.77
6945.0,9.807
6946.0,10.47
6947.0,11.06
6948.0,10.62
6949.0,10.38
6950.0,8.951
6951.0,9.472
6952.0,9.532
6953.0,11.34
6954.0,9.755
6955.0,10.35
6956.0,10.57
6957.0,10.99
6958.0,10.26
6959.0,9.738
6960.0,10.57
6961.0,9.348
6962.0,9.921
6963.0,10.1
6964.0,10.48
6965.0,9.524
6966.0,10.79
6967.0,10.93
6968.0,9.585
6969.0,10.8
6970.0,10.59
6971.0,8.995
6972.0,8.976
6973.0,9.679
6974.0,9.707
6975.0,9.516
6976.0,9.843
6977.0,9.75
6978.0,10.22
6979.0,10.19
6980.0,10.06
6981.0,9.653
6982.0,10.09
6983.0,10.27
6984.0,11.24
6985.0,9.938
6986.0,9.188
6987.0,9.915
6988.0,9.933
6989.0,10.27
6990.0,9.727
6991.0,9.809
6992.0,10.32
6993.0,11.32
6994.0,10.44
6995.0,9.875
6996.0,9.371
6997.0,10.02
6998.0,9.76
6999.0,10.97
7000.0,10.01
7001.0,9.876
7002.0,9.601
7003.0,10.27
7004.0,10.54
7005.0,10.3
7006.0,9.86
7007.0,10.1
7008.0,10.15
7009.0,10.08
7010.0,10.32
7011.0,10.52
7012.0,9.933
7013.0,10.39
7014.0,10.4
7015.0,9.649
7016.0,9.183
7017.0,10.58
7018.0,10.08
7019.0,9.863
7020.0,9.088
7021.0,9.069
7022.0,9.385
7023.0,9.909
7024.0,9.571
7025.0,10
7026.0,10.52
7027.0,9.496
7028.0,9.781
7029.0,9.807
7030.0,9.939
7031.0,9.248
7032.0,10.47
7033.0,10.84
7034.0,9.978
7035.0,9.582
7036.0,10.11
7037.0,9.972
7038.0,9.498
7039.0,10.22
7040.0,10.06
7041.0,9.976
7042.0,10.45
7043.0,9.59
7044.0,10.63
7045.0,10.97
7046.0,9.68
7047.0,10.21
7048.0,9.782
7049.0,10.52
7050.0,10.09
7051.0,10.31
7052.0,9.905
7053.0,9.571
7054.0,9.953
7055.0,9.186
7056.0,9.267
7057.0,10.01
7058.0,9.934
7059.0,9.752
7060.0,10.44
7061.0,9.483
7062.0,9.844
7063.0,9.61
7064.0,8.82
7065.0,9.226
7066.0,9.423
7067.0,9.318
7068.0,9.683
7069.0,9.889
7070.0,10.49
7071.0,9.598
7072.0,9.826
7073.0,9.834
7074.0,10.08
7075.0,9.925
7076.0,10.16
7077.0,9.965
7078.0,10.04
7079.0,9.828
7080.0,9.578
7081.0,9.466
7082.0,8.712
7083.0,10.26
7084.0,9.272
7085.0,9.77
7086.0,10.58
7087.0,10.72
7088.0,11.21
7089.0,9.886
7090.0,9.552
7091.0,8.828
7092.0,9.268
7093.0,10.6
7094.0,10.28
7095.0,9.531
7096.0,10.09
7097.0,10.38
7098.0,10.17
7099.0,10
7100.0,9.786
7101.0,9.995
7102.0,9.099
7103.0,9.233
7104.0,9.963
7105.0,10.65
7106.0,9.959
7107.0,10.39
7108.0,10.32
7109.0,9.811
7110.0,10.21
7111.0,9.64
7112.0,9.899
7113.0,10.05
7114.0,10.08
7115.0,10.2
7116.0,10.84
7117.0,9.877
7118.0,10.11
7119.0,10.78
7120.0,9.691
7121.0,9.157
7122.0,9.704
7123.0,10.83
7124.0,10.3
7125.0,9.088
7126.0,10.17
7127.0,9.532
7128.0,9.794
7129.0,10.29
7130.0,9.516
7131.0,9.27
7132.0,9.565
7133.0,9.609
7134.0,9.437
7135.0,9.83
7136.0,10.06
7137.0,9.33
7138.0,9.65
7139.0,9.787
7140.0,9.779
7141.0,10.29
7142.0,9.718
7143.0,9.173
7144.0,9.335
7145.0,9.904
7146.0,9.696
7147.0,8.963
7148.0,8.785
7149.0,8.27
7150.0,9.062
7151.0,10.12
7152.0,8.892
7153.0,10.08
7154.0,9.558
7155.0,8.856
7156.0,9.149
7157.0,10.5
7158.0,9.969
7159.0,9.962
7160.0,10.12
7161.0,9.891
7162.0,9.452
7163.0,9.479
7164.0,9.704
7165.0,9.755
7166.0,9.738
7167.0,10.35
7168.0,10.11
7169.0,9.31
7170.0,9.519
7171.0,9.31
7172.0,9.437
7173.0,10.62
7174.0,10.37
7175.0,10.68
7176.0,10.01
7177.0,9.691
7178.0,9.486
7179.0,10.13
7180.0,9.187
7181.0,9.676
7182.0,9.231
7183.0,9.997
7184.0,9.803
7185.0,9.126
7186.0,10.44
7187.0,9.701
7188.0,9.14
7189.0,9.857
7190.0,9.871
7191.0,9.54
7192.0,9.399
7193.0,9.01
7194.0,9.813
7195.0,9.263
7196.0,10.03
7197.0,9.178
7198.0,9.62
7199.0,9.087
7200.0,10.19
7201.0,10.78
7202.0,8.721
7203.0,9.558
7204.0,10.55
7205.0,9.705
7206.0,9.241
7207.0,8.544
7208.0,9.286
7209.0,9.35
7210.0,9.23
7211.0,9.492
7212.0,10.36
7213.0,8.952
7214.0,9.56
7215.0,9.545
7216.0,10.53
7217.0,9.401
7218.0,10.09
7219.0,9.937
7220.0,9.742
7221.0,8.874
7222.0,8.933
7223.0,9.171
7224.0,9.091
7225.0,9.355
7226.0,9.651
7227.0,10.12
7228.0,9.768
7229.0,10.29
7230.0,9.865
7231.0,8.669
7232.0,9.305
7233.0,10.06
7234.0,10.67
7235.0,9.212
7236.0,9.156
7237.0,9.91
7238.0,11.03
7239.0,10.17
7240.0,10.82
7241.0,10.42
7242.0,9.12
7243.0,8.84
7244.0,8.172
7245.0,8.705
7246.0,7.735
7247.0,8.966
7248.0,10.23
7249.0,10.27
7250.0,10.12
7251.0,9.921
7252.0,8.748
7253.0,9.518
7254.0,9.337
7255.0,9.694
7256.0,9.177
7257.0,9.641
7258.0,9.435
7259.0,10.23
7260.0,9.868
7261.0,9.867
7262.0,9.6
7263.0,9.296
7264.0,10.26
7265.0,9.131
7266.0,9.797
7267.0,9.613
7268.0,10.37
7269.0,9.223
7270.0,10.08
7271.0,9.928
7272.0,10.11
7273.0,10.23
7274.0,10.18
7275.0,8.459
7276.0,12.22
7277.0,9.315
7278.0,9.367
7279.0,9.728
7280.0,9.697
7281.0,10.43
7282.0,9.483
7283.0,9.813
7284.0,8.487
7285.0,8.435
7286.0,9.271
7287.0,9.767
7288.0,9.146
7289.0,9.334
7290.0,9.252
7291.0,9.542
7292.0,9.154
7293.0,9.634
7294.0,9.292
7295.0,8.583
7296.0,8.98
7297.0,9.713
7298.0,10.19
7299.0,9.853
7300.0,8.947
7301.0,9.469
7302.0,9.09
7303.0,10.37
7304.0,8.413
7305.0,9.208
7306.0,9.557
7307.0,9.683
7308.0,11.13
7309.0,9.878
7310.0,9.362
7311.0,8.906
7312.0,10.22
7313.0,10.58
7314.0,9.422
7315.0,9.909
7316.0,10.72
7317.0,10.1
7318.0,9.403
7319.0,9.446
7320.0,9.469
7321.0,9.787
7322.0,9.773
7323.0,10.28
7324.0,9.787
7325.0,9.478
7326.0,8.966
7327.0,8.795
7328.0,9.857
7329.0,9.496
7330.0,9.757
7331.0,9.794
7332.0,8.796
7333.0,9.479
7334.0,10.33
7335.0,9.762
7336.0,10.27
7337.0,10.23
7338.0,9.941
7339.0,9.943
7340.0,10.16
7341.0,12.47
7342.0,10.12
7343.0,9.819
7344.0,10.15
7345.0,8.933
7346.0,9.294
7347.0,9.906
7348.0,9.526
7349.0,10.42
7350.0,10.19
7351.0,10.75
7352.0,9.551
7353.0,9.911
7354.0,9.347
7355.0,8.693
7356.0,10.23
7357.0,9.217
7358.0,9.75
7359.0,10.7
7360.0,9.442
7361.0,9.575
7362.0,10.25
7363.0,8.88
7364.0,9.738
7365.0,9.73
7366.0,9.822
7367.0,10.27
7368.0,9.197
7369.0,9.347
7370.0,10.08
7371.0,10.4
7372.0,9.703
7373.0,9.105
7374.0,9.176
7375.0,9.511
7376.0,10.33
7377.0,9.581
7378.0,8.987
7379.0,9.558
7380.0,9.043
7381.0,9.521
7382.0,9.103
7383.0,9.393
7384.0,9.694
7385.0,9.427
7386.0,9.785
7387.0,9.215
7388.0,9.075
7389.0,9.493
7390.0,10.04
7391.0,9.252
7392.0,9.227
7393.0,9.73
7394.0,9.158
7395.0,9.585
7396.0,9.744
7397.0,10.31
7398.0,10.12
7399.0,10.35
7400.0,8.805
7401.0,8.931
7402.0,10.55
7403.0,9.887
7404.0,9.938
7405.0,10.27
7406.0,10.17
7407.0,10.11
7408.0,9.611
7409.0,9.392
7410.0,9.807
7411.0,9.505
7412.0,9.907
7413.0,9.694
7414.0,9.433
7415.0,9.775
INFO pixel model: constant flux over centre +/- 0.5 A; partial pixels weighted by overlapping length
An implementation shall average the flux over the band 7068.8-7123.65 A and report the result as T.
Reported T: 9.97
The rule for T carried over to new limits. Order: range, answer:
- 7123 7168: 9.65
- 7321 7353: 9.87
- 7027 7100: 9.9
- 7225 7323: 9.64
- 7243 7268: 9.48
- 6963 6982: 9.97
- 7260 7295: 9.62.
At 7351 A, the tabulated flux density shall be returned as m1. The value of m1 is 10.75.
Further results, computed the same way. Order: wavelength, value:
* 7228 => 9.768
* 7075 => 9.925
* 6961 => 9.348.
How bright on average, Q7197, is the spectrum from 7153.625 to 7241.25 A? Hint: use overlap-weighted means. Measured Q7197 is 9.7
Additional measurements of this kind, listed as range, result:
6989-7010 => 10.1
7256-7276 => 9.8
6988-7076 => 9.95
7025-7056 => 10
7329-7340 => 9.83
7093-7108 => 10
